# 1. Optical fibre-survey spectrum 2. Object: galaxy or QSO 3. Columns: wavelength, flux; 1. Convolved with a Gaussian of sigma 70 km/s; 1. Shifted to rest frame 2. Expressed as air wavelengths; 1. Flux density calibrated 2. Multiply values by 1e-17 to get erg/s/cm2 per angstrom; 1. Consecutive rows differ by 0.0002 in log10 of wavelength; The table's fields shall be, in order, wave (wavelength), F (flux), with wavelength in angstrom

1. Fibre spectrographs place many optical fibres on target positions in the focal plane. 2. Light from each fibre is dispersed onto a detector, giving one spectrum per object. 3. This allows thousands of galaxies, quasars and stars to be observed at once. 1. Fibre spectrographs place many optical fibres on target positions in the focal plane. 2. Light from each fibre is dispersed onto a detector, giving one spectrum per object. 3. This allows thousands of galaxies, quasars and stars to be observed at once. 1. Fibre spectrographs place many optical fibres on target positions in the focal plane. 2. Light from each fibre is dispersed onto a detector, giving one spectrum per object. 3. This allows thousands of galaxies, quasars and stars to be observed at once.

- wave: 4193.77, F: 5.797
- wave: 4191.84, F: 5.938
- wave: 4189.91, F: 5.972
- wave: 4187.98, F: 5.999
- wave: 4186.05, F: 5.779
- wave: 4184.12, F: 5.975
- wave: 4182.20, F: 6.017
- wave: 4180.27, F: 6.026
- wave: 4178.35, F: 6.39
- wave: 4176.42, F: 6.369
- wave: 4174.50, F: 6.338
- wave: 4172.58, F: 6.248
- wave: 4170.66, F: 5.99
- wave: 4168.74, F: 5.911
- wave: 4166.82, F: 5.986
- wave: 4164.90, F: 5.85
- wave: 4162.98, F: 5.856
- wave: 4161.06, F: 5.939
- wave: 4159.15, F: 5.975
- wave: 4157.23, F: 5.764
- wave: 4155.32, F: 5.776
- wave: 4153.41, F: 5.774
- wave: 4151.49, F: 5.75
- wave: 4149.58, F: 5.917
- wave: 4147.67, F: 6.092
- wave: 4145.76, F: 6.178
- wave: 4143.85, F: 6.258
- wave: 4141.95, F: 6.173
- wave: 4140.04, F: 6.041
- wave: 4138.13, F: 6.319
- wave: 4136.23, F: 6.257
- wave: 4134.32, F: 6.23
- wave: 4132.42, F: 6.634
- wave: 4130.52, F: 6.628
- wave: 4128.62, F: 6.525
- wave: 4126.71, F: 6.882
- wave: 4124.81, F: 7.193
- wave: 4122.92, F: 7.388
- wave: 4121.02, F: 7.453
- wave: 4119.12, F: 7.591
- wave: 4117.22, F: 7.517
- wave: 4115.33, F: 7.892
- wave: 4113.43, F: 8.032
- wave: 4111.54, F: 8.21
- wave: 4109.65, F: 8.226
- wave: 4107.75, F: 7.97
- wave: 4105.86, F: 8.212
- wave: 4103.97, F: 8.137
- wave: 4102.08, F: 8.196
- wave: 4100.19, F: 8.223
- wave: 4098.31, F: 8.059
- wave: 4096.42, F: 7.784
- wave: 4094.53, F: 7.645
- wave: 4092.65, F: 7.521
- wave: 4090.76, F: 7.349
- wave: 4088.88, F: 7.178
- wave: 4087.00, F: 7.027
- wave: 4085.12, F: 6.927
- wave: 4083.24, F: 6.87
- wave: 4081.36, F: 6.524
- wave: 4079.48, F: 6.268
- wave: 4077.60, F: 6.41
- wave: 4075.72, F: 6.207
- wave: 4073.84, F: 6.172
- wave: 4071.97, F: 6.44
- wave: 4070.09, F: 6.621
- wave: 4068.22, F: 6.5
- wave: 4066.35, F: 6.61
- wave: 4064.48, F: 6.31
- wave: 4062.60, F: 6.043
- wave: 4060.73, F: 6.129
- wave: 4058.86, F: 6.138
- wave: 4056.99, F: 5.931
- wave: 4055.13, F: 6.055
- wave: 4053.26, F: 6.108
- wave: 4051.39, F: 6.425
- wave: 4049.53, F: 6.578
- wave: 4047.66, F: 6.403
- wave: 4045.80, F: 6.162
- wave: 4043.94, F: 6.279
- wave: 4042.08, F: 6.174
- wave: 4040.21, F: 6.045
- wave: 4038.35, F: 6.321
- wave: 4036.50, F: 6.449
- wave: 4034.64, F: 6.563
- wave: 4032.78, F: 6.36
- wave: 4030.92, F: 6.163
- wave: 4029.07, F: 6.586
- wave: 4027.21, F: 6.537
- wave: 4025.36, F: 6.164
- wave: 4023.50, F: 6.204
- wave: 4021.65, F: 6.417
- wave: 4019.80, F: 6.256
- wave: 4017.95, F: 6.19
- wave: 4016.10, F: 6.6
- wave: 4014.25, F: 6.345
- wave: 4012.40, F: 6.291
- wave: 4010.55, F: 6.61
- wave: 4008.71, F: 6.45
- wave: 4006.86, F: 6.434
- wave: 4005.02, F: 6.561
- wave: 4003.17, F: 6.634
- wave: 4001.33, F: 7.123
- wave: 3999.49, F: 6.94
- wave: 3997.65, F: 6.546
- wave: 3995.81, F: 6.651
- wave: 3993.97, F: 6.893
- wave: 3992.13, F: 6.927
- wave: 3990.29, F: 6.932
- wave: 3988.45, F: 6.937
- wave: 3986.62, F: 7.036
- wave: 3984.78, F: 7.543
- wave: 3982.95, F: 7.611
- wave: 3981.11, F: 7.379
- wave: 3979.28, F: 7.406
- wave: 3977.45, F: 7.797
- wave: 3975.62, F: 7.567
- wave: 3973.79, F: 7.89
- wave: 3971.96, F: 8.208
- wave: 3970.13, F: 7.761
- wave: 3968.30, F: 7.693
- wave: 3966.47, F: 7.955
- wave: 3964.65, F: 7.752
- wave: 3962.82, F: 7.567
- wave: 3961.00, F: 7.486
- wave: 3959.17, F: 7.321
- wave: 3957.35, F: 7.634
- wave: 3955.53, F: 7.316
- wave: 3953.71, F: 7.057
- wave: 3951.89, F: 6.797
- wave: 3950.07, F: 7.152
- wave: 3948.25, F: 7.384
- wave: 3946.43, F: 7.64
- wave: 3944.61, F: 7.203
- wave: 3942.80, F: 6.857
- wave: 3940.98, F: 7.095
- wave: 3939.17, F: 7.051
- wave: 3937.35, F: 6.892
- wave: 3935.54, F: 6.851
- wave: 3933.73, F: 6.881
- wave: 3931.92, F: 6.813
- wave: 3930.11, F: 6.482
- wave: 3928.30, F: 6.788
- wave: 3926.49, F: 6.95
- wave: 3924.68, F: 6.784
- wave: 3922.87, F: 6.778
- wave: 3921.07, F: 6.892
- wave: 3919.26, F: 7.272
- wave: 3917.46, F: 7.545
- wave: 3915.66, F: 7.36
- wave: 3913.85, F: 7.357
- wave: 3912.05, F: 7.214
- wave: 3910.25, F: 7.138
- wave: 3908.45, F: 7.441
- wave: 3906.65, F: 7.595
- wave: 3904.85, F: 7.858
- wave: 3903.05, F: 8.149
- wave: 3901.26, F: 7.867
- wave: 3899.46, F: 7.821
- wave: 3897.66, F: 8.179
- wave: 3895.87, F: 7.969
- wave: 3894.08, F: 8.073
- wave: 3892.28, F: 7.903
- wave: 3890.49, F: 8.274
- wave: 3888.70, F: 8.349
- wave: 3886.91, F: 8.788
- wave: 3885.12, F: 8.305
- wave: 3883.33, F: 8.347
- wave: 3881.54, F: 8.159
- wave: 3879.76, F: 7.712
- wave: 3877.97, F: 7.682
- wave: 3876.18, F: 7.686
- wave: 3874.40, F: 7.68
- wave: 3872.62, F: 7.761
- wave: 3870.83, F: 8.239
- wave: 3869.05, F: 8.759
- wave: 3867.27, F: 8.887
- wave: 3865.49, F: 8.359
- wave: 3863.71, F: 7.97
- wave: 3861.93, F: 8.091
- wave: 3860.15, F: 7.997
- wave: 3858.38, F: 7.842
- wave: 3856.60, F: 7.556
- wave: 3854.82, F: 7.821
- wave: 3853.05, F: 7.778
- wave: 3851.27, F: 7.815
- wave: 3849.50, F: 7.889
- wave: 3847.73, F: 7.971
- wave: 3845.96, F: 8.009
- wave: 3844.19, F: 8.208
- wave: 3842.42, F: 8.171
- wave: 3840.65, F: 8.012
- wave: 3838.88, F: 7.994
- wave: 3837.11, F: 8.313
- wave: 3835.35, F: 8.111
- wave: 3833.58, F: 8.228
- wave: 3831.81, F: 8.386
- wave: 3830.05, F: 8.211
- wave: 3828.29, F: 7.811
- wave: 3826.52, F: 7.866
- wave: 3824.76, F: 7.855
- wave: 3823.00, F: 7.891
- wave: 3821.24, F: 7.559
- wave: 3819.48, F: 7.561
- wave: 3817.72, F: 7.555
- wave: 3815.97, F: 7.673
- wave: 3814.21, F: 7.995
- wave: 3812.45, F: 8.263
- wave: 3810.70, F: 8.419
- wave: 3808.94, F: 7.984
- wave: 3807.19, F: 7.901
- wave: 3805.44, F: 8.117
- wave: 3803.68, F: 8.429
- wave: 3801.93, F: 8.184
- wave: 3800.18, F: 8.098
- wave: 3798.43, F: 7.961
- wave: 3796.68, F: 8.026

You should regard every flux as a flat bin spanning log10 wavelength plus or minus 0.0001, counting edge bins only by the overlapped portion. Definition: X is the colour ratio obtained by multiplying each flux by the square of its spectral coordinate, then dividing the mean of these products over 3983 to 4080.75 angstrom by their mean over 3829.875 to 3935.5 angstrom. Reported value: 0.89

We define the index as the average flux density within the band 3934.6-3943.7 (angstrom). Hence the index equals 6.95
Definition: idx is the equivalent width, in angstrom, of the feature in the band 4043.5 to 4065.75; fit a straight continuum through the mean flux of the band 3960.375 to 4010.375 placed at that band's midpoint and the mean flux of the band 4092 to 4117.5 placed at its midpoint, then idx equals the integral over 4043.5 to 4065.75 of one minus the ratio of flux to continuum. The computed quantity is 4.2 angstrom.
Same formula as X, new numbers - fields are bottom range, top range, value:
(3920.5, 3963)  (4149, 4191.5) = 0.95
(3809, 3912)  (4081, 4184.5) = 0.97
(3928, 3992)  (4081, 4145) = 1.07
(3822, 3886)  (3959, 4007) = 0.97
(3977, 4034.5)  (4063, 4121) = 1.13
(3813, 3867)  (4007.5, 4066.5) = 0.88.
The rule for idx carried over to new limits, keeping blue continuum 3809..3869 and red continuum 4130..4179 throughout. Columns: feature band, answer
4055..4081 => 1.31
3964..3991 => -1.49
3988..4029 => 2.43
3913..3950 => 2.00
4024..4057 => 2.35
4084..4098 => -1.93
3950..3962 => 0.06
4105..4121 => -3.98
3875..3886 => -0.30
